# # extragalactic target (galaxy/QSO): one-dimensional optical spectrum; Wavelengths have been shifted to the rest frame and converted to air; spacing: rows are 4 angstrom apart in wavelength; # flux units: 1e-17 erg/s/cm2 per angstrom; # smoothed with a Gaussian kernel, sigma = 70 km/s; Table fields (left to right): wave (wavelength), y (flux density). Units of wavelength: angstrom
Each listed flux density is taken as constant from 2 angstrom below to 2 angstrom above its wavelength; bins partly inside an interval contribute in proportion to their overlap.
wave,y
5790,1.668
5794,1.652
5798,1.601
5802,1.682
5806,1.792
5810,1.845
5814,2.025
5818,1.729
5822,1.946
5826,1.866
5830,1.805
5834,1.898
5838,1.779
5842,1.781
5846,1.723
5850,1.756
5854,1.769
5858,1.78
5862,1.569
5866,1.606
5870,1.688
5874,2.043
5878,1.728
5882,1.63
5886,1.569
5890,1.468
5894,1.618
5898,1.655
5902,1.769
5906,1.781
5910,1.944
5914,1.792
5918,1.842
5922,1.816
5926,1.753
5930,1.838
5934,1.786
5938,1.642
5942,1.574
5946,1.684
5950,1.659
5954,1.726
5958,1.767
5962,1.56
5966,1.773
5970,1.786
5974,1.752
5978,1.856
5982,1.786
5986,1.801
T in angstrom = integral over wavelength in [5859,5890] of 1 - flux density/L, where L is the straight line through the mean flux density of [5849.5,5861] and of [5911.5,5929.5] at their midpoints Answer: 1.6 angstrom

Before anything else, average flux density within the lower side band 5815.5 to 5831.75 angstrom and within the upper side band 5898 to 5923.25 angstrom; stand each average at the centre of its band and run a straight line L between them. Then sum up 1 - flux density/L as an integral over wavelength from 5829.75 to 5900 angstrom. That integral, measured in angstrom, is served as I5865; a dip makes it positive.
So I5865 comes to 4.4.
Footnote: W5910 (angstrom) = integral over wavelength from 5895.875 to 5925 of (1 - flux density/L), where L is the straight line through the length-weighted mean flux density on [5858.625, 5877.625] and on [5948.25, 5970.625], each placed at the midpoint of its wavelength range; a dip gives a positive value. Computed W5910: -1.3 angstrom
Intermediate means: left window 1.73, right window 1.71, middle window 1.8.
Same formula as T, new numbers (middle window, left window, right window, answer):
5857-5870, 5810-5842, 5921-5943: 1.2 angstrom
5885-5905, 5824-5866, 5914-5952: 1.4 angstrom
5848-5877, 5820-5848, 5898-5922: 1.2 angstrom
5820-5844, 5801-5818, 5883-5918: -0.6 angstrom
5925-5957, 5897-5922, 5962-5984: 1.4 angstrom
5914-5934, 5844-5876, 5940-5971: -1.2 angstrom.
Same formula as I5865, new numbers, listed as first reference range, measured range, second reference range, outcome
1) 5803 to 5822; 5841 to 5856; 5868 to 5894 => 0.1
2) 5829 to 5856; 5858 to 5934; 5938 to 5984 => 1.0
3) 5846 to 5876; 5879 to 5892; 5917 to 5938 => 1.4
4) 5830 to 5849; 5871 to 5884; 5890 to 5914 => -0.3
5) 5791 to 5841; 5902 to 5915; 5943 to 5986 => -0.5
